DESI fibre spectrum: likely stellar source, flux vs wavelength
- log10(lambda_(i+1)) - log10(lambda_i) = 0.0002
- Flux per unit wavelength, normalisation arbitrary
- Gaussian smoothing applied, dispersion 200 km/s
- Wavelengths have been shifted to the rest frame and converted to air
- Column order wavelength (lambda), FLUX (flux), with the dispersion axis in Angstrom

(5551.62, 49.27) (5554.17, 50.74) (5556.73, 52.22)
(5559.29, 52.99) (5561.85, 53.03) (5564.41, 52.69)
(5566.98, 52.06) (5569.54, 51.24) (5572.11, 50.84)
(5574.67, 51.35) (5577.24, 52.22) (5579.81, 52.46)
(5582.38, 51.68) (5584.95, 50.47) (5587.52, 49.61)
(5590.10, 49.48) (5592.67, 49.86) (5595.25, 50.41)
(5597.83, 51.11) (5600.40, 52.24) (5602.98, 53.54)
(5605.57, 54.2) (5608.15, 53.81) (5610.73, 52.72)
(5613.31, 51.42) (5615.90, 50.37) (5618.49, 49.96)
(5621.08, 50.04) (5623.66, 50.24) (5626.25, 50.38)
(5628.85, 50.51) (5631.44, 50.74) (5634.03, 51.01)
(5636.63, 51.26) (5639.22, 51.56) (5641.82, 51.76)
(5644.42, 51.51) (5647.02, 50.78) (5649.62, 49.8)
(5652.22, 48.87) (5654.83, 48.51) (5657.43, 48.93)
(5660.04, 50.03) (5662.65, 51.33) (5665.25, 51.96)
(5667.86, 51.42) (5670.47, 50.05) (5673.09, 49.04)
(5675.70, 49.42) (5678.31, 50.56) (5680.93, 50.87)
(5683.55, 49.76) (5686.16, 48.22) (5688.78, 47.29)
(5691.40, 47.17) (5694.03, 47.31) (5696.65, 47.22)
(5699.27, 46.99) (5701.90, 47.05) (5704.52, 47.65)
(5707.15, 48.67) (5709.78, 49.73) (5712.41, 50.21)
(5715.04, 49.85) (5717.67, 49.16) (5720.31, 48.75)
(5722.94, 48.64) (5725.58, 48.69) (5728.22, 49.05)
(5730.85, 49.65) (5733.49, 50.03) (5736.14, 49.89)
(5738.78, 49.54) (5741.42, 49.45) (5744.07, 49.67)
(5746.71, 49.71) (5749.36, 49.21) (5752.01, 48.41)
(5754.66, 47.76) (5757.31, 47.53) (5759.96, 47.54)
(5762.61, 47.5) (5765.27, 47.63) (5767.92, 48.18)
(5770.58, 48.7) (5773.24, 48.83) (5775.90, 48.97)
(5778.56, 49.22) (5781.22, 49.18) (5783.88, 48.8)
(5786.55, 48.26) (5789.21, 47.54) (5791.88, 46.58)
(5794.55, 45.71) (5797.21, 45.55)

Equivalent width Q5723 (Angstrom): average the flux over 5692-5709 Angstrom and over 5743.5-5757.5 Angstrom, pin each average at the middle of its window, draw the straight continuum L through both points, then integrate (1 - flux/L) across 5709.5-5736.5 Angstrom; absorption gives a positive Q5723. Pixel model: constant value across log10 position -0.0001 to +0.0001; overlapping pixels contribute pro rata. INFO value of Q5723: -0.7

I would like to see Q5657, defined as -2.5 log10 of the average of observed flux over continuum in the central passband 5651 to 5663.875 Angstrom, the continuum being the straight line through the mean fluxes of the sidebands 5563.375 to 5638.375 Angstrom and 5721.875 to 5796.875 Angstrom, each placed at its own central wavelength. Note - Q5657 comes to 0.018 mag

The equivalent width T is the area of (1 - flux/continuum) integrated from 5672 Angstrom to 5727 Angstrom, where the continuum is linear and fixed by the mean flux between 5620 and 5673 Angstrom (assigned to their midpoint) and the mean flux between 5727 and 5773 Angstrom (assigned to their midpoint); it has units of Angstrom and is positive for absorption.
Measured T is 1.1 Angstrom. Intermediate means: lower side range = 50.5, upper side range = 48.8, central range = 48.7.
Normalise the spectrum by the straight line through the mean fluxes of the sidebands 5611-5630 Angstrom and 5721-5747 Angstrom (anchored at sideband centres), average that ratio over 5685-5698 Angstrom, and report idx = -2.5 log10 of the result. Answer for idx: 0.05 mag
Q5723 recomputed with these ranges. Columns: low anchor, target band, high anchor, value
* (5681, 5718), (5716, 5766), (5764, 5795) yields -0.59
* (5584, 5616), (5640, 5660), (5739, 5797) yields 0.20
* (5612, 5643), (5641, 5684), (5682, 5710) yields -0.85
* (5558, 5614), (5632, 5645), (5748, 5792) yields -0.15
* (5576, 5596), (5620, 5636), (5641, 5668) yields 0.00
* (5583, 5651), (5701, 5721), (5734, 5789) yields 0.25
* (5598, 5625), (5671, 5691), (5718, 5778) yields 0.42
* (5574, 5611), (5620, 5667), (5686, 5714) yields -0.59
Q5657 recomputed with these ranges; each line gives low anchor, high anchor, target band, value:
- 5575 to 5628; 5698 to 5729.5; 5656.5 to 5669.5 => -0.02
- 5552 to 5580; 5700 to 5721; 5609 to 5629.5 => 0.00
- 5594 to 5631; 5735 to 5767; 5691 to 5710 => 0.05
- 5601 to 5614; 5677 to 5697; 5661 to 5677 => -0.02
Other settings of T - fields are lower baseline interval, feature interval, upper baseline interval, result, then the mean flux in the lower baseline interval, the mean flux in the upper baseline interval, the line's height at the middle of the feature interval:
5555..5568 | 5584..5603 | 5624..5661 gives 0.37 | 52.5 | 50.4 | 51.7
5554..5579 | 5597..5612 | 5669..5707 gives -0.62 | 52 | 48.5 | 50.9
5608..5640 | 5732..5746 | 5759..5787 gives -0.20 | 51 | 48.4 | 49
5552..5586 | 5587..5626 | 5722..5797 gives -0.10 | 51.8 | 48.5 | 51.2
